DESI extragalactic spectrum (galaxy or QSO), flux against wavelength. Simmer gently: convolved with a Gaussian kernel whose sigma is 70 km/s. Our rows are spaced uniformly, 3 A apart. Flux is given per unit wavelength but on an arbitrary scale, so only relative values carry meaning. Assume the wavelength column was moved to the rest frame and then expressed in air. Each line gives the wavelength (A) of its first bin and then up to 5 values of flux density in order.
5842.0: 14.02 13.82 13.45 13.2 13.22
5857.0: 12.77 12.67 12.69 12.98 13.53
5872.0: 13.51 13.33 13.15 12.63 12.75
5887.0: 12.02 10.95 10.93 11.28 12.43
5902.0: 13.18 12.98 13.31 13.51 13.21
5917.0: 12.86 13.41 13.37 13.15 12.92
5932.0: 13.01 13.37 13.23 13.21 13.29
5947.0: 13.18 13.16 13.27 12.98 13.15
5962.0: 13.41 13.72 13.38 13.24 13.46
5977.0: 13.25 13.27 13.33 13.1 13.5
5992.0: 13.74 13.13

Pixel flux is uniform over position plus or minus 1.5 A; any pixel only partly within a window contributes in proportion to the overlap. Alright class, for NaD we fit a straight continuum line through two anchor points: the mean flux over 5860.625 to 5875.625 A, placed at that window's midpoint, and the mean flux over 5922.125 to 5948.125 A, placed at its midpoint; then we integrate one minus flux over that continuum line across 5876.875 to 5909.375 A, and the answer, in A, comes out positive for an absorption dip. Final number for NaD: 2.1 A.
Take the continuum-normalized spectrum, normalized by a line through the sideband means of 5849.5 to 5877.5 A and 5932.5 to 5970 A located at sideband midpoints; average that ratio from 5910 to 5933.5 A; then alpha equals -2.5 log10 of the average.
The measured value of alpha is 0.003 mag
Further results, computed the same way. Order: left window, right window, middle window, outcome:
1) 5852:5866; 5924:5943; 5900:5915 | -0.013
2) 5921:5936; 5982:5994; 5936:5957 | 0.003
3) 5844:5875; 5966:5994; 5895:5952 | 0.017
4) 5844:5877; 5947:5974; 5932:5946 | 0.002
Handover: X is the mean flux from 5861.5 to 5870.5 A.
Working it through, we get 13.1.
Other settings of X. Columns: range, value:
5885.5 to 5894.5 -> 11.3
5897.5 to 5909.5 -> 13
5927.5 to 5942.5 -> 13.1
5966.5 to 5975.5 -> 13.4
